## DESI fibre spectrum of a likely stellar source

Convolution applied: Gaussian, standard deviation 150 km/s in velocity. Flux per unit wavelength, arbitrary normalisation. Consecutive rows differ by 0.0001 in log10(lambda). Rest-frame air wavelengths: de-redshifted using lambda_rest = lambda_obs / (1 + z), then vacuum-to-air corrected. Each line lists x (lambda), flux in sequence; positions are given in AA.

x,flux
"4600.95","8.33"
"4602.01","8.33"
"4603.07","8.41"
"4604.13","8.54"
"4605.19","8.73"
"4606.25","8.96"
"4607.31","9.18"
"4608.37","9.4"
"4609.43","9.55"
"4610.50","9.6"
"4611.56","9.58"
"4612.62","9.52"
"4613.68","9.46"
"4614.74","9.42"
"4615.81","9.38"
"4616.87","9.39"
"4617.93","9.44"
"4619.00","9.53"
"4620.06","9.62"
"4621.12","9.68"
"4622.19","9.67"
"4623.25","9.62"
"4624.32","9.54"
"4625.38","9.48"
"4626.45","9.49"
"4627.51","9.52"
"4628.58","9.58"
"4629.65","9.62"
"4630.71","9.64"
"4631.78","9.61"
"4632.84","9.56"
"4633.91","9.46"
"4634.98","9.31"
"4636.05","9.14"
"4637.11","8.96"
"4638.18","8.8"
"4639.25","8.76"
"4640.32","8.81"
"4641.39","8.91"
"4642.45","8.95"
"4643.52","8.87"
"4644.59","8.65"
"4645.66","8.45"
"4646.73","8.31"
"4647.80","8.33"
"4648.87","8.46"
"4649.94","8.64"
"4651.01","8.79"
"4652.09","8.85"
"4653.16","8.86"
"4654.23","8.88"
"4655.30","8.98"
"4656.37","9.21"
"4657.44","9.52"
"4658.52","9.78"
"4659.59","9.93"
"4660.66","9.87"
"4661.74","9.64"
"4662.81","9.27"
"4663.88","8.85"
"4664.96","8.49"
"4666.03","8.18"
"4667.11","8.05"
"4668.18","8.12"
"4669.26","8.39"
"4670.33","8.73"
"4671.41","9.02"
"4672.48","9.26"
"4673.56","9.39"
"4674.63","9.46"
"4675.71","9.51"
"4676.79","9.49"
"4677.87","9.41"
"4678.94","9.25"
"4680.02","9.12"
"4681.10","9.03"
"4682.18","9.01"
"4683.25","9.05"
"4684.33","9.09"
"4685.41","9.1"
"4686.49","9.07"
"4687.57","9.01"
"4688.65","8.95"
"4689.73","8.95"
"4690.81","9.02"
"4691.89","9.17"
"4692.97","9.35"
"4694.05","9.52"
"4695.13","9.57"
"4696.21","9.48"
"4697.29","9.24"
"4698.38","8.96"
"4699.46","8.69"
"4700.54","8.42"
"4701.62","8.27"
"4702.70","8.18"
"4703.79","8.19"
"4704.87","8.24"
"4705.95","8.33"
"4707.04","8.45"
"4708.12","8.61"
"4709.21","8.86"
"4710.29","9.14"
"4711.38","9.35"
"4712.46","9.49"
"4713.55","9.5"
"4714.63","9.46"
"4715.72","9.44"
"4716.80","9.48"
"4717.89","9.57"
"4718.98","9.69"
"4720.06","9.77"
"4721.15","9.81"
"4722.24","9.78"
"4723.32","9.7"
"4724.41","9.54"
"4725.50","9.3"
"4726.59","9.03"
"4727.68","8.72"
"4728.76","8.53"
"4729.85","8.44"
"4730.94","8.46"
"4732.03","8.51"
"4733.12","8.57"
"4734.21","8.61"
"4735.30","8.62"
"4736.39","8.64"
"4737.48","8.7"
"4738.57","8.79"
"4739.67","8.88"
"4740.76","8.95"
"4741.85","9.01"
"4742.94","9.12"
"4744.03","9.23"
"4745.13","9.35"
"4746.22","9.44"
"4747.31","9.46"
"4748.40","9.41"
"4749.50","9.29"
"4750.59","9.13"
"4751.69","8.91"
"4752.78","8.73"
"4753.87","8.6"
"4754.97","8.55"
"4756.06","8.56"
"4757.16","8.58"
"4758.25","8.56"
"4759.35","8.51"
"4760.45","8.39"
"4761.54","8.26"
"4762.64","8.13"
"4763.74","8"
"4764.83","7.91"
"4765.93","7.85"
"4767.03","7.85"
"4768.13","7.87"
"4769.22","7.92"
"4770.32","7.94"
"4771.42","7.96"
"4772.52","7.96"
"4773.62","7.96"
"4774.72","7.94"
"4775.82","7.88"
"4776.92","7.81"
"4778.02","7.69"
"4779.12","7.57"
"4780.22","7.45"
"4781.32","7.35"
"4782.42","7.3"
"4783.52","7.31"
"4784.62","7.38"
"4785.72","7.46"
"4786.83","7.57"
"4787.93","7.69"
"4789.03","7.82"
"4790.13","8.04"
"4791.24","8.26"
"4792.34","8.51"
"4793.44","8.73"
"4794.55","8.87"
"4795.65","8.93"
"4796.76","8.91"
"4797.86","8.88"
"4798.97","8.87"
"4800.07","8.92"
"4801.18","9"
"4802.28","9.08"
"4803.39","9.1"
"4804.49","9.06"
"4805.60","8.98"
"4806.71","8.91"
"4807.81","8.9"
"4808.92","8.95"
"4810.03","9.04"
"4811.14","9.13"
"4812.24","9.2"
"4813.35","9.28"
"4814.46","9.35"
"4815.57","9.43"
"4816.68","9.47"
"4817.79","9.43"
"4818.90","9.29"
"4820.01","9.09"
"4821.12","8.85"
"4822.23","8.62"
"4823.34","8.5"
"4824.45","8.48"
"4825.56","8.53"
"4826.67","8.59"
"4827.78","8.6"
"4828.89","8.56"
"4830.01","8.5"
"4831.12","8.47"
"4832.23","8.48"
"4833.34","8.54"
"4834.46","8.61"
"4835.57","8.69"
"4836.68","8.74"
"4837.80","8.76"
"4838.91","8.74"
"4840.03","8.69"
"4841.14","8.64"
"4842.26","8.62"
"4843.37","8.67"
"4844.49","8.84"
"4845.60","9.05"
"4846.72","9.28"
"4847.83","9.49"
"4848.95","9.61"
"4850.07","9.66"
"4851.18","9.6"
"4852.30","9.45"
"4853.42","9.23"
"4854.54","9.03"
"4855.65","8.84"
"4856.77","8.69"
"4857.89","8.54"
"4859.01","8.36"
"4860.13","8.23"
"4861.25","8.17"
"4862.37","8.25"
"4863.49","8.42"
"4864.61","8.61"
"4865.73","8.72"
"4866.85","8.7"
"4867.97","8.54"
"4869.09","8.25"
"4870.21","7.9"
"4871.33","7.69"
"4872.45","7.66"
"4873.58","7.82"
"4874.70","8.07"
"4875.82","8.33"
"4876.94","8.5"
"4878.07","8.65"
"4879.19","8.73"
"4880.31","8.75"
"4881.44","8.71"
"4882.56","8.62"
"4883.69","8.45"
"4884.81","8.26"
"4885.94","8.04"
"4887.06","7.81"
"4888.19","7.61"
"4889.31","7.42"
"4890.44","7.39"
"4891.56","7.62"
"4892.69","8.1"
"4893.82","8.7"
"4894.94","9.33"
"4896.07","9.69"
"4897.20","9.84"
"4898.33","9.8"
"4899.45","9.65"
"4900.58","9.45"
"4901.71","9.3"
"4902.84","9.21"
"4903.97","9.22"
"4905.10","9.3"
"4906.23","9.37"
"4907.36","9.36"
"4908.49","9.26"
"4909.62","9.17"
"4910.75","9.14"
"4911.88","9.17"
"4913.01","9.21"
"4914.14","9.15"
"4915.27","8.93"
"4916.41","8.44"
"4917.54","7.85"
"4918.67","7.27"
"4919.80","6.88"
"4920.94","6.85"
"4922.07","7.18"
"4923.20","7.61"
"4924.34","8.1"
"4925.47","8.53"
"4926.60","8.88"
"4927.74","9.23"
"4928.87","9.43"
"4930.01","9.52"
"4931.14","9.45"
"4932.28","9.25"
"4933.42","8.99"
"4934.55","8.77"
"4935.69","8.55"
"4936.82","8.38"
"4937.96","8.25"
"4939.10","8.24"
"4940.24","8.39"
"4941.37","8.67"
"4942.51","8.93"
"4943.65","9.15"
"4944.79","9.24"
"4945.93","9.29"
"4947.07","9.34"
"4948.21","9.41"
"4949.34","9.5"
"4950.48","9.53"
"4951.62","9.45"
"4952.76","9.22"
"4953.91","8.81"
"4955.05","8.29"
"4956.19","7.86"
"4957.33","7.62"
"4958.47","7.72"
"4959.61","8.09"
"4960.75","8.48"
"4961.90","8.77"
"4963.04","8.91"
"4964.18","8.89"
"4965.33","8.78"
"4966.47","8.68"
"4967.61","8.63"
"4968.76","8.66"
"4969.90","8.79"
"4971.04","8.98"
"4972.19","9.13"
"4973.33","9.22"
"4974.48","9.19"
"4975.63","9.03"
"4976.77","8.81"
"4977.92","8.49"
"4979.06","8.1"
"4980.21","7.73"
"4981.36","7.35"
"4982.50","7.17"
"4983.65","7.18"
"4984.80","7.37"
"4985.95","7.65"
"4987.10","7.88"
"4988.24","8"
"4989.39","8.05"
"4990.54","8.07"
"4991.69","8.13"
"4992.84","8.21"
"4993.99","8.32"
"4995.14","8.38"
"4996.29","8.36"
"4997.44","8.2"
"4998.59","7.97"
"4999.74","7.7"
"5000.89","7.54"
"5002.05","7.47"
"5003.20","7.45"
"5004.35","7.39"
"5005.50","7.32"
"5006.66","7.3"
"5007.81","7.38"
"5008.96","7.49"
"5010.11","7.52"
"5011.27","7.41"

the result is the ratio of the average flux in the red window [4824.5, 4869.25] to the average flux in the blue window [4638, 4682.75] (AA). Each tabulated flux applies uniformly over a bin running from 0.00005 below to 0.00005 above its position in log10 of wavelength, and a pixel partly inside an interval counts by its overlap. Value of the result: 1.0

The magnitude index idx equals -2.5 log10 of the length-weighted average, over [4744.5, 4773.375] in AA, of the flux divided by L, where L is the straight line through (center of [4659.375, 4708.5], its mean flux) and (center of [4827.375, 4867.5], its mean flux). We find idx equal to 0.05 mag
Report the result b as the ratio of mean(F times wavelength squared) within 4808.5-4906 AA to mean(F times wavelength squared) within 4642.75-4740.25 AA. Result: 1.0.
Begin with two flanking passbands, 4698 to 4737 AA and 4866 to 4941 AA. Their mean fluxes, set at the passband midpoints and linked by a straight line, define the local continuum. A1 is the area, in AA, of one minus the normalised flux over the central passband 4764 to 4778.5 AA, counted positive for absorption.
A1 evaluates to 1.57 AA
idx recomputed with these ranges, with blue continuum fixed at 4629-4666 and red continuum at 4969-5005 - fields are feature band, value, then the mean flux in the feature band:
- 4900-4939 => -0.05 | 8.72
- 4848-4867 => -0.05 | 8.84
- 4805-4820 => -0.07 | 9.17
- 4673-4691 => -0.03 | 9.17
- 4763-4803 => 0.08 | 8.07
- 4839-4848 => -0.05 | 8.88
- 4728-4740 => 0.03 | 8.61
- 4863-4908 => -0.03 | 8.59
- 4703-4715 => 0.00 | 8.85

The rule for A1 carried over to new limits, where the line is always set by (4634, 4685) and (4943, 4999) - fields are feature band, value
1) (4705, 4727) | -1.0 AA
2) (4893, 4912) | -1.6 AA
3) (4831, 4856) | -0.8 AA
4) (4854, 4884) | 0.8 AA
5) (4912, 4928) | 0.8 AA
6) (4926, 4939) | -0.6 AA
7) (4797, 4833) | -0.8 AA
